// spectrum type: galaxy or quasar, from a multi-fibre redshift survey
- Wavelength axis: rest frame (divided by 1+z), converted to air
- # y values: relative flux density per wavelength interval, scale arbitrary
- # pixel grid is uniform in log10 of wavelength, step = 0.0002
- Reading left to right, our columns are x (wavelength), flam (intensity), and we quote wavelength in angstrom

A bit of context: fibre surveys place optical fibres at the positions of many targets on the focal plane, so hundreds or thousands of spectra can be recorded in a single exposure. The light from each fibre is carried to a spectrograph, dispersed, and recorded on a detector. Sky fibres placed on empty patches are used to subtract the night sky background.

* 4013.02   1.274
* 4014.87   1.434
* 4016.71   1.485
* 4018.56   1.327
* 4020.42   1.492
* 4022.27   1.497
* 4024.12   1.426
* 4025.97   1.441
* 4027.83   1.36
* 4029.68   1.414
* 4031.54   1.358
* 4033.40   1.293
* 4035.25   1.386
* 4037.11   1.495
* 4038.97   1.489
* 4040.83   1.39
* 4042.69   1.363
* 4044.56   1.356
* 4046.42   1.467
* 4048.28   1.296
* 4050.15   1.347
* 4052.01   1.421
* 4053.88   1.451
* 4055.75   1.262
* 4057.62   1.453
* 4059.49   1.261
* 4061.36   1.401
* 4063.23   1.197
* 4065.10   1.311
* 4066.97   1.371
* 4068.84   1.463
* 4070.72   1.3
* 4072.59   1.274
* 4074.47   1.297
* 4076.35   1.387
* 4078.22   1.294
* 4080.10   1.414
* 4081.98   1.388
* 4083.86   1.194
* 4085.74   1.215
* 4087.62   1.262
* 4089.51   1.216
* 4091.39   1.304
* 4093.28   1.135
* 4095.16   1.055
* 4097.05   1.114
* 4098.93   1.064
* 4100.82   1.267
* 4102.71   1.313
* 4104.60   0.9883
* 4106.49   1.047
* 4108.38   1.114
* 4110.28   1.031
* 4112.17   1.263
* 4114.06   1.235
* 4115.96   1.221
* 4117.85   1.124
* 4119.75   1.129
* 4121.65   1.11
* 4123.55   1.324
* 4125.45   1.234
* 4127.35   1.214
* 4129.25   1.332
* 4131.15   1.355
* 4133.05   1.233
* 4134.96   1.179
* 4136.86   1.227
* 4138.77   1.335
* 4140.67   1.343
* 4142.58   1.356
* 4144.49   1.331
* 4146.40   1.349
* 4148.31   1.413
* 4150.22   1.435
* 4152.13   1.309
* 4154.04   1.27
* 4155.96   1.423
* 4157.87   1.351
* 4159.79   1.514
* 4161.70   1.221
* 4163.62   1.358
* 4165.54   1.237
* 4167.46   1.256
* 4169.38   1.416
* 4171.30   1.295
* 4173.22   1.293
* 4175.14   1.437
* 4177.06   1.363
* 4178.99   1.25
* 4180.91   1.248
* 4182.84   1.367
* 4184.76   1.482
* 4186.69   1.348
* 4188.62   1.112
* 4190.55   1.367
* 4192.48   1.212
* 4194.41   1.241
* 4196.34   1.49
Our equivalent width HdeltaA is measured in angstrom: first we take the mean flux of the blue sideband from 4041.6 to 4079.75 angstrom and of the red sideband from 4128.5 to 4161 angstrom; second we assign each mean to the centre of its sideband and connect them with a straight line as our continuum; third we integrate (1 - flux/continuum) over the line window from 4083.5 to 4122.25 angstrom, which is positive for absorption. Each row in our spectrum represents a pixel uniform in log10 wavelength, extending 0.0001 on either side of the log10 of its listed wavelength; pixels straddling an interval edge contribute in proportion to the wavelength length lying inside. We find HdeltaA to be 5.2 angstrom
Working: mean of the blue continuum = 1.35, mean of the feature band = 1.16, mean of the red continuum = 1.34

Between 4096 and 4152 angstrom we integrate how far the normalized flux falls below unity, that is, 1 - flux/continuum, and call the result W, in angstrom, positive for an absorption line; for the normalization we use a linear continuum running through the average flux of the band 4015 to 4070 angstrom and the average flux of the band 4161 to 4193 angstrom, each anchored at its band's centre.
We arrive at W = 4.6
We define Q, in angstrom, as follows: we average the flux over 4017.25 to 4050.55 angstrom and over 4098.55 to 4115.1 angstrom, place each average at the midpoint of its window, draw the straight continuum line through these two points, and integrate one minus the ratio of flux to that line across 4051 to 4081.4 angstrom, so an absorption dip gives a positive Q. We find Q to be -1.4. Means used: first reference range 1.4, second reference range 1.15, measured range 1.35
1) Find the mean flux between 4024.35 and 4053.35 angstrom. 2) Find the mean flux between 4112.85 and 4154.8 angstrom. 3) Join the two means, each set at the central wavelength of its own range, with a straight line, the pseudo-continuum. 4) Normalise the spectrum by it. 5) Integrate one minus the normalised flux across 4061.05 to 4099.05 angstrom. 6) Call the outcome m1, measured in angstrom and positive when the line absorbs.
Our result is 2.02 angstrom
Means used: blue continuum 1.39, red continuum 1.28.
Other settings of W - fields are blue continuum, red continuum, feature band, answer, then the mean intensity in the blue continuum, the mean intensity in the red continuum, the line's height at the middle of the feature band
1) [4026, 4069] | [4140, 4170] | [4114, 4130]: 1.7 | 1.37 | 1.35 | 1.36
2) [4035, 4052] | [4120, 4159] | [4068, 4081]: 0.2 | 1.4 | 1.3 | 1.37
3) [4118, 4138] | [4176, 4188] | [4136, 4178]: -1.8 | 1.23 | 1.34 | 1.29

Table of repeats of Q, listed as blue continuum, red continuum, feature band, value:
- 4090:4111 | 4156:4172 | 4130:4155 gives -1.0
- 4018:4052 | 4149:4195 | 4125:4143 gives 0.9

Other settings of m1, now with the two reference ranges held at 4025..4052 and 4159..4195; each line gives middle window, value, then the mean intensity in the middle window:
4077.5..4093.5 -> 1.07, 1.27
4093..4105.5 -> 2.06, 1.13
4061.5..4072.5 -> 0.37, 1.33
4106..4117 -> 1.59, 1.16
